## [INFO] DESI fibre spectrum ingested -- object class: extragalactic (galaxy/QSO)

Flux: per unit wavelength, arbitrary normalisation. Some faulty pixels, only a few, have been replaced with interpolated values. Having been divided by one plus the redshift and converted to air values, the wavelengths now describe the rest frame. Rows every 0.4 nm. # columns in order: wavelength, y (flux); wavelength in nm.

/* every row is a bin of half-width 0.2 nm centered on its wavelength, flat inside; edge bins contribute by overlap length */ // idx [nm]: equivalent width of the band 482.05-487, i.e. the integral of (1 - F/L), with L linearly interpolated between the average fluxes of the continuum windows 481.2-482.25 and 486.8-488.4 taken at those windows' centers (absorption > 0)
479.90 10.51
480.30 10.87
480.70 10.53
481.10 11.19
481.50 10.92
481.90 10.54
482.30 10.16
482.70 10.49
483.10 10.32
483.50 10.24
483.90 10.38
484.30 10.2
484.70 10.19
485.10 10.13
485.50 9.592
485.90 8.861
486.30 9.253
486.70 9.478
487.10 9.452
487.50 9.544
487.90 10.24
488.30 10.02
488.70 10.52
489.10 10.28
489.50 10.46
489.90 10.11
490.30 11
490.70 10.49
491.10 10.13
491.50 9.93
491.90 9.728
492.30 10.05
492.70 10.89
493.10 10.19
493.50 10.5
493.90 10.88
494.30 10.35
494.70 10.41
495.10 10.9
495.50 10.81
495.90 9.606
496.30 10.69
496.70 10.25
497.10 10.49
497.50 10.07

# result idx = 0.16 nm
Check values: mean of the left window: 10.7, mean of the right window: 9.78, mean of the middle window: 9.94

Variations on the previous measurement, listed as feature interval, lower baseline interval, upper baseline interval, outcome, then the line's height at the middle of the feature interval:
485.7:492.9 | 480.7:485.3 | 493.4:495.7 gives 0.36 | 10.6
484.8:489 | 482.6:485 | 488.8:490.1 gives 0.23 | 10.3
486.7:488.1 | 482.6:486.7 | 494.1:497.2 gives 0.05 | 10.1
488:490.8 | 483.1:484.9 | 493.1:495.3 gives 0.01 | 10.4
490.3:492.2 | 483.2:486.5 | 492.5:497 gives 0.02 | 10.3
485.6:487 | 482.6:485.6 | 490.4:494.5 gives 0.14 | 10.2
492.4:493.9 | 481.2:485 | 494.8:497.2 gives -0.01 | 10.4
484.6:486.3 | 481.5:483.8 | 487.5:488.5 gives 0.10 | 10.2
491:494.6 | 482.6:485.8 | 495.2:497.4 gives 0.00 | 10.3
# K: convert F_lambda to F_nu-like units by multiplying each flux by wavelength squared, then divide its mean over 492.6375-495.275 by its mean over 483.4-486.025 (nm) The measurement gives 1.1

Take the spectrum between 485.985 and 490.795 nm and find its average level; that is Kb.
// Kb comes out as 10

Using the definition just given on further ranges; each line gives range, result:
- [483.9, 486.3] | 9.8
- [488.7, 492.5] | 10.3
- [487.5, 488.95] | 10.2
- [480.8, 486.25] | 10.2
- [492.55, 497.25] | 10.5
